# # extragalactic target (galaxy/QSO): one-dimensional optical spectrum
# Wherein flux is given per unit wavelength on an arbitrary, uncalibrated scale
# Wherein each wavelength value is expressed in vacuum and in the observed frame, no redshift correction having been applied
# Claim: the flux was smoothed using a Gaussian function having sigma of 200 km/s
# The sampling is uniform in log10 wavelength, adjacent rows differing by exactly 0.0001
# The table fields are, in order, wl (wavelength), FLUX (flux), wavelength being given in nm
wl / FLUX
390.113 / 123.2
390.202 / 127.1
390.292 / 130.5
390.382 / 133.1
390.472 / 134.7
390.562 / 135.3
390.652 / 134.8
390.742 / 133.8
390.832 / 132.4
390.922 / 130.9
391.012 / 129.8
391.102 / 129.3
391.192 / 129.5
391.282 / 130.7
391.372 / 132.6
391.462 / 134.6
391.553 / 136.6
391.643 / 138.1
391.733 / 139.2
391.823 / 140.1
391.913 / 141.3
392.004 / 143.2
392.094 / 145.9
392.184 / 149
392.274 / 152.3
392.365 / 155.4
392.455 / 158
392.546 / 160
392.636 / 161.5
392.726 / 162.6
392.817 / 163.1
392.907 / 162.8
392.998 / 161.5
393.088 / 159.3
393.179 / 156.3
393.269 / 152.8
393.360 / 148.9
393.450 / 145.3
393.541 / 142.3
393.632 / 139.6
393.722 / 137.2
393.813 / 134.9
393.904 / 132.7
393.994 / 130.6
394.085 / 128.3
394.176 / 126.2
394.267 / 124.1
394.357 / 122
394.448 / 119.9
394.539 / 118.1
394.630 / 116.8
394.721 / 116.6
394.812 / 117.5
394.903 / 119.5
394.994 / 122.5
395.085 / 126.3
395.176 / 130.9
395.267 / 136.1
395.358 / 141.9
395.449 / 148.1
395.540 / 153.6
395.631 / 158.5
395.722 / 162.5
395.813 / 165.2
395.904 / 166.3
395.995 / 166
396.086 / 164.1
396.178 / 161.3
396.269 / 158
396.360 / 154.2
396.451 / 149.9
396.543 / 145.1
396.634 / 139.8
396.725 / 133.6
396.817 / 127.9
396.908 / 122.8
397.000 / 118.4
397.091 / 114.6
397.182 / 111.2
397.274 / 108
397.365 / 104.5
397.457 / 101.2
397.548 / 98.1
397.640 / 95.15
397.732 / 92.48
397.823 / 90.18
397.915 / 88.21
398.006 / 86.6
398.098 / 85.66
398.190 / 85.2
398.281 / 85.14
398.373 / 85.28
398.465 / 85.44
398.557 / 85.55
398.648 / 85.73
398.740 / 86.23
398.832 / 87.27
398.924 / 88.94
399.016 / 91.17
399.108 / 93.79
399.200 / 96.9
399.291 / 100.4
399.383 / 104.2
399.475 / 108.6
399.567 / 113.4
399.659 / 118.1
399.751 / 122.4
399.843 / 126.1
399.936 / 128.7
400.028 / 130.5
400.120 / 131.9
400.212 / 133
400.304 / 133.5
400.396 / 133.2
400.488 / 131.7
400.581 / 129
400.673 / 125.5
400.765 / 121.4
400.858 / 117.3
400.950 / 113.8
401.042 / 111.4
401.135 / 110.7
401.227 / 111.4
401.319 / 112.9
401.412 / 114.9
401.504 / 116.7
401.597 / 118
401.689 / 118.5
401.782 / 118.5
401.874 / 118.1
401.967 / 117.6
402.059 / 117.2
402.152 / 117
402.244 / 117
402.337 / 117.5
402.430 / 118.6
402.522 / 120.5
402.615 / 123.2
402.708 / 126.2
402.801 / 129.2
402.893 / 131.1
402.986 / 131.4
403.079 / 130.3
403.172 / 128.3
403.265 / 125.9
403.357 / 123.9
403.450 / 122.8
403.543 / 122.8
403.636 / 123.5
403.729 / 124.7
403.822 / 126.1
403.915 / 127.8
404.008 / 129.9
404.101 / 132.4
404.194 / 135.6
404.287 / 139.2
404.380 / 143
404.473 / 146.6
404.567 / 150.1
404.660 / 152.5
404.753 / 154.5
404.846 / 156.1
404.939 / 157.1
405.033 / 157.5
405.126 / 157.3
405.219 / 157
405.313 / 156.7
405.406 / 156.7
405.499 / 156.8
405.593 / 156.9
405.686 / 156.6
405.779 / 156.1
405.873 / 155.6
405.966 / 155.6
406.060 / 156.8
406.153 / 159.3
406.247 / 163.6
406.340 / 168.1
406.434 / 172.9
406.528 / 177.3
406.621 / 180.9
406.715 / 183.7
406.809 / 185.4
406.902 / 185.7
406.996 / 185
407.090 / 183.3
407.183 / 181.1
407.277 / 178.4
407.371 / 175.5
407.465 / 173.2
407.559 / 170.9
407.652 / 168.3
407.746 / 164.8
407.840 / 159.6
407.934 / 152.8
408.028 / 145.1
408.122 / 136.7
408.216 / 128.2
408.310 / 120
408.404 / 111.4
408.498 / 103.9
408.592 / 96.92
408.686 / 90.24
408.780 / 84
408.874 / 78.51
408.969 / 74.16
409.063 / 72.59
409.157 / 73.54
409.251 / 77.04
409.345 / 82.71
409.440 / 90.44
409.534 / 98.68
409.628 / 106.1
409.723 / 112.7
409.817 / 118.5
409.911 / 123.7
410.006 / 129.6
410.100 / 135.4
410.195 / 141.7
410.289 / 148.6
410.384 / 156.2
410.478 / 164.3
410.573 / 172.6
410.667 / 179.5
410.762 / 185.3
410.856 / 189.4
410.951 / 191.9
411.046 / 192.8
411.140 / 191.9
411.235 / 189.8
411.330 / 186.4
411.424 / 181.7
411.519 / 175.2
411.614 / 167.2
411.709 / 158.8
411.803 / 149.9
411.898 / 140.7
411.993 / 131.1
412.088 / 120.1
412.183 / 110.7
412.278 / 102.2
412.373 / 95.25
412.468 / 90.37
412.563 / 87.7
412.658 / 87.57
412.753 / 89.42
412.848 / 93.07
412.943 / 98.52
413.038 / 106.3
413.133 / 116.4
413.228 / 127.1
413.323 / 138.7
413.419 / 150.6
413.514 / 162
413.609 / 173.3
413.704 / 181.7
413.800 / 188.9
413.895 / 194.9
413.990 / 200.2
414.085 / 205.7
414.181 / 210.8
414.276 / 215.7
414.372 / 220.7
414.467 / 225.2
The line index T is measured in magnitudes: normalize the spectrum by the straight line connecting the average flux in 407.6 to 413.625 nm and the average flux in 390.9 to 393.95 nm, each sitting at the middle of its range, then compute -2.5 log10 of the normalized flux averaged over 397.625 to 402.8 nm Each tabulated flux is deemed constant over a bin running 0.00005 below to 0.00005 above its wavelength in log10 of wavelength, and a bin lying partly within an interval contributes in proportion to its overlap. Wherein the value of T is 0.25 mag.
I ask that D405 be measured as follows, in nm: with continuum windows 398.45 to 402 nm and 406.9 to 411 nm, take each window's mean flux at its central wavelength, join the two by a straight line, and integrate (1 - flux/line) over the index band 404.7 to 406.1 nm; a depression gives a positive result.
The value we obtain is -0.33 nm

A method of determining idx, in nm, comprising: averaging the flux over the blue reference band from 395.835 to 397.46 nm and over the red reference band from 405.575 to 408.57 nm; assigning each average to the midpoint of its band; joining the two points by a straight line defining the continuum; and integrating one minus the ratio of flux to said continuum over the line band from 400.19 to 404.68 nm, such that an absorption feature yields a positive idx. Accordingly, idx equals 0.75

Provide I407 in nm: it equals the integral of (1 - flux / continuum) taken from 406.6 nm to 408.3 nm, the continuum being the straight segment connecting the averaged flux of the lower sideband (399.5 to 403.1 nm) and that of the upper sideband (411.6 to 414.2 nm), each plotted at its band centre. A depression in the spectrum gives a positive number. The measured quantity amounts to -0.491 nm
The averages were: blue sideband 122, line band 168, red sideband 137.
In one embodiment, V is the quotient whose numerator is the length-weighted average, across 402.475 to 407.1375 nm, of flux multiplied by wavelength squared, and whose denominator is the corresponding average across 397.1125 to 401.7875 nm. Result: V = 1.4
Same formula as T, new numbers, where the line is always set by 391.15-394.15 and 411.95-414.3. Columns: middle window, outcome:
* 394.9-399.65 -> 0.22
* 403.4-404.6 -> 0.07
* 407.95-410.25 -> 0.30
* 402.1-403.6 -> 0.15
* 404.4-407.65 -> -0.17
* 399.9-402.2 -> 0.18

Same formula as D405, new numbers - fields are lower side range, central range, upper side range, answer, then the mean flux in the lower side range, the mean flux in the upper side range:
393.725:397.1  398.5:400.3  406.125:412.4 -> 0.41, 137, 145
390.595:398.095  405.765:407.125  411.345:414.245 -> -0.31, 135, 142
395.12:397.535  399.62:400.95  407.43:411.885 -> 0.12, 140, 138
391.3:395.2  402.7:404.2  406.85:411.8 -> 0.15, 140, 143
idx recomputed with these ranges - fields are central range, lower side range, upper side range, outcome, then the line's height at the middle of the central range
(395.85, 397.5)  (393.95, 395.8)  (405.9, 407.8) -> 0.02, 138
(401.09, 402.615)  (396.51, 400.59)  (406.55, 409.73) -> 0.00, 117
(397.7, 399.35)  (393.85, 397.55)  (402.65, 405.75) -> 0.57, 136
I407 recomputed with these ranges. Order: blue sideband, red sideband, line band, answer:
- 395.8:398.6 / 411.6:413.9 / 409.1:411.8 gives -0.418 nm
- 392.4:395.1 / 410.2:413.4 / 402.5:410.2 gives 0.175 nm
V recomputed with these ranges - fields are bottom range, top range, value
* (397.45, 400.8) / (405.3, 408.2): 1.64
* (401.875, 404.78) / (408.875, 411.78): 1.14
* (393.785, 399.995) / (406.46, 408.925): 1.33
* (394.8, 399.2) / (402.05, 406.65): 1.24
